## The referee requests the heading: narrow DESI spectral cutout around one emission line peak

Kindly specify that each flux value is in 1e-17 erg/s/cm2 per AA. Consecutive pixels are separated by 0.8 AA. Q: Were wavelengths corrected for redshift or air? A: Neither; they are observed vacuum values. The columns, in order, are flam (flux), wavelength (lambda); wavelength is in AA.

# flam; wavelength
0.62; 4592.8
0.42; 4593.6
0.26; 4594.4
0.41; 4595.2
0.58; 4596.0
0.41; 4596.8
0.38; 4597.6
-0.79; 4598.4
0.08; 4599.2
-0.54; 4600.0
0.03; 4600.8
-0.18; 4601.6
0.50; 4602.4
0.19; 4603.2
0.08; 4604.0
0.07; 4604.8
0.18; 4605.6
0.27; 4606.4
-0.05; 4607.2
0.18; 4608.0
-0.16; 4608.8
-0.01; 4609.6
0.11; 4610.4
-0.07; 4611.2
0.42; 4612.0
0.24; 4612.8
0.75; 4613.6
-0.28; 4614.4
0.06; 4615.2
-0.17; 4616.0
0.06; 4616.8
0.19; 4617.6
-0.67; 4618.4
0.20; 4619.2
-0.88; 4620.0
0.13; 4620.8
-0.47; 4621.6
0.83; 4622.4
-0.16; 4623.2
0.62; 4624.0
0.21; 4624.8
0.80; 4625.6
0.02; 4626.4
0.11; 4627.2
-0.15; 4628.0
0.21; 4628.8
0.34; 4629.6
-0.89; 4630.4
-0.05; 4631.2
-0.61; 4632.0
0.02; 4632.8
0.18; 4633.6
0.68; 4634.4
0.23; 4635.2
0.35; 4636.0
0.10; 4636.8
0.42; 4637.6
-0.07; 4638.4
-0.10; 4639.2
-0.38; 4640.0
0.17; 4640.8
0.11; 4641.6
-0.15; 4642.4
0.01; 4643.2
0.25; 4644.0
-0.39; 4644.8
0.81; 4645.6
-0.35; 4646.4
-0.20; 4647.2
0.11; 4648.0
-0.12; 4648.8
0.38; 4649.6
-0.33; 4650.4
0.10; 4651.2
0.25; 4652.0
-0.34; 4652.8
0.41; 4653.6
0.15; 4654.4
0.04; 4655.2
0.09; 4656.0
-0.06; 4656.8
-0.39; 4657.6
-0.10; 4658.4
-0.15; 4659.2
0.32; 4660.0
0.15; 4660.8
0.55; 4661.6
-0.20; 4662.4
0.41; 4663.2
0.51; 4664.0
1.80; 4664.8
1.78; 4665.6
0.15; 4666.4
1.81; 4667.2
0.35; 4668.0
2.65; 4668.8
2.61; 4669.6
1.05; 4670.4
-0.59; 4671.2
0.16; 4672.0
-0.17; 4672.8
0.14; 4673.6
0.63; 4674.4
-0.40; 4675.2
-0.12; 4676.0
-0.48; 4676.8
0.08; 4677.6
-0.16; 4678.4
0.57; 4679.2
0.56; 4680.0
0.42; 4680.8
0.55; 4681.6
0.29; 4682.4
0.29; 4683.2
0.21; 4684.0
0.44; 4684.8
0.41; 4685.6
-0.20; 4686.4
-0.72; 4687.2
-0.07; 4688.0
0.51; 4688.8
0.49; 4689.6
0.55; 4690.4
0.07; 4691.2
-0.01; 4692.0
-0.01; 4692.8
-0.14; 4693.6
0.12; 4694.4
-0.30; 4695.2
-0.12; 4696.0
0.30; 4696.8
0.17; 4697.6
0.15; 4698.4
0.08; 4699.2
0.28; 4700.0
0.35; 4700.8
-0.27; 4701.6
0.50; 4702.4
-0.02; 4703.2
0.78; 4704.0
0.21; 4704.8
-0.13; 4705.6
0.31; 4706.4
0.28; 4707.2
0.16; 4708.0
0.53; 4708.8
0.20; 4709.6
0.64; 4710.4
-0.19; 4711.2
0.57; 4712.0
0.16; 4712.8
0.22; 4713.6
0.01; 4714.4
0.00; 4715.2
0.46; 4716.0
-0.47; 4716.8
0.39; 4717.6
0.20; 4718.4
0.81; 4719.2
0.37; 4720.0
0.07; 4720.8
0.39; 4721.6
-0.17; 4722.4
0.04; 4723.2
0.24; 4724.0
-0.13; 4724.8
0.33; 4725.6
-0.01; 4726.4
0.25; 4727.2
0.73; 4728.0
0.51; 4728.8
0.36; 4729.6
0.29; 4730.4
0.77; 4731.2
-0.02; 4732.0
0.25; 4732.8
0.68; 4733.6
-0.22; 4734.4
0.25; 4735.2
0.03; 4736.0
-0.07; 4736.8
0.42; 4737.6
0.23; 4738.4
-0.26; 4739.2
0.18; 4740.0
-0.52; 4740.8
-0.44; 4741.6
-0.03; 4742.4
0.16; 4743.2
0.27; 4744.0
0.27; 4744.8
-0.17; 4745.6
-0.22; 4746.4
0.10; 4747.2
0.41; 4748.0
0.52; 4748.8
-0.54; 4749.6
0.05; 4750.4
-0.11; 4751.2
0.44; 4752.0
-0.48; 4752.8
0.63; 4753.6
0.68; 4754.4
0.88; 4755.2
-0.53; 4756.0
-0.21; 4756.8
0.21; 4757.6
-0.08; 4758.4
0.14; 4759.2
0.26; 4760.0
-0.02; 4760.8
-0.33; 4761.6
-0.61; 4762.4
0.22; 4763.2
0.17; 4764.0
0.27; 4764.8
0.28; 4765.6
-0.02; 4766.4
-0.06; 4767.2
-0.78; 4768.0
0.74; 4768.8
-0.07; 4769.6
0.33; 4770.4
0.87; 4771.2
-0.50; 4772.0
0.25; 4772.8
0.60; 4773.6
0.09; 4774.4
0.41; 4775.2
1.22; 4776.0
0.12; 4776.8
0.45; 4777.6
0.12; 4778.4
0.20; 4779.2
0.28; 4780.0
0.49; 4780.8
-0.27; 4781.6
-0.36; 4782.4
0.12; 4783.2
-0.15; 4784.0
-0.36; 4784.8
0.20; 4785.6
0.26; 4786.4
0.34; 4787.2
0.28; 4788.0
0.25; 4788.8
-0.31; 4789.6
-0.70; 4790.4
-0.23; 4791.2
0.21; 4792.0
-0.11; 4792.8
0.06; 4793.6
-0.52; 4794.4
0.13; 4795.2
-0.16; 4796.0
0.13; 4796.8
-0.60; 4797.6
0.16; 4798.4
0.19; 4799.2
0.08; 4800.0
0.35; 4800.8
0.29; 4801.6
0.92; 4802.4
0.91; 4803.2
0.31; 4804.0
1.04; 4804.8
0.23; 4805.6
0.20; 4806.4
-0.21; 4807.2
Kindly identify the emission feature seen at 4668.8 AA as [O II] 3727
